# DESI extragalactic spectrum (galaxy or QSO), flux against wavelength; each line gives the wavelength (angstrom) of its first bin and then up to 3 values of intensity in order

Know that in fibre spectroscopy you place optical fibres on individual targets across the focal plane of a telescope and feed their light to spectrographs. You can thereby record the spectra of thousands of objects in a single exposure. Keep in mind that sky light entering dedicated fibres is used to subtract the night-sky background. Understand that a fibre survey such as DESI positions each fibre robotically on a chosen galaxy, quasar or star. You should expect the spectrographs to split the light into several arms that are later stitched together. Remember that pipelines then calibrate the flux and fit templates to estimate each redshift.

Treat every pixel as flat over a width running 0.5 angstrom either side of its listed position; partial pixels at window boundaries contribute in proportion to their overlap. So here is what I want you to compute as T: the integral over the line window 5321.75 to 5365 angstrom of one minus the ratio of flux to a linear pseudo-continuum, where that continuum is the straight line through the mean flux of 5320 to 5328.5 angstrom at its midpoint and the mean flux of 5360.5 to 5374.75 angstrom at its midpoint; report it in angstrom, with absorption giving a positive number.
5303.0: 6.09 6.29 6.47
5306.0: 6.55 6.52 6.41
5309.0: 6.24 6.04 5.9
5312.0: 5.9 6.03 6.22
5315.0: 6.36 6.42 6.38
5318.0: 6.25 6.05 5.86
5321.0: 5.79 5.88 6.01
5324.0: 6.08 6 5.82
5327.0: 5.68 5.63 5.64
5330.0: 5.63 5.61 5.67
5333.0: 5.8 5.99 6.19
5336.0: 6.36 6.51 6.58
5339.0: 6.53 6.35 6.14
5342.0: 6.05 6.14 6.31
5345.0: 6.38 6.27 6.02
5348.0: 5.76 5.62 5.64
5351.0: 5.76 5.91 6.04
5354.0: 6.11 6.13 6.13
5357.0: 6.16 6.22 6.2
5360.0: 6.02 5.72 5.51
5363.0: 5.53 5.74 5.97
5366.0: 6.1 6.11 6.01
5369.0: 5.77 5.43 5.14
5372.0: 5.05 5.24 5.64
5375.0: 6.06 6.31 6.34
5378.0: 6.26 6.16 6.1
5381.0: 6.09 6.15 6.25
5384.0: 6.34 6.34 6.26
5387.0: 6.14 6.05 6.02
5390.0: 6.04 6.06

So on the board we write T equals -1.66 angstrom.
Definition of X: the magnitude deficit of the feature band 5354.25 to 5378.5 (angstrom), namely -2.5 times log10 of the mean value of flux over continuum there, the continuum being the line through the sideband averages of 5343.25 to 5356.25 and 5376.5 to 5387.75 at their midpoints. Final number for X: 0.04 mag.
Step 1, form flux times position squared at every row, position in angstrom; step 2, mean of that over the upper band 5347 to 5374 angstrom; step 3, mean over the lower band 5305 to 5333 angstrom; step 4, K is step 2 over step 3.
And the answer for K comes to 1.0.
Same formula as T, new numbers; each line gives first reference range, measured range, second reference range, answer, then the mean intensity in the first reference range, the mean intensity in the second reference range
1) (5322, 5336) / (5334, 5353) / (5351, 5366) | -0.8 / 5.85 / 5.95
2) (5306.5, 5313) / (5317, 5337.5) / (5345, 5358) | 0.5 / 6.16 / 5.99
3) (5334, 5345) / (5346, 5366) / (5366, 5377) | 0.3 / 6.3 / 5.73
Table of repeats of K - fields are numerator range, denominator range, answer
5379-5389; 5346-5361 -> 1.05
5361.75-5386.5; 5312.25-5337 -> 1.01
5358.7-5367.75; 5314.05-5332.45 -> 1.00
